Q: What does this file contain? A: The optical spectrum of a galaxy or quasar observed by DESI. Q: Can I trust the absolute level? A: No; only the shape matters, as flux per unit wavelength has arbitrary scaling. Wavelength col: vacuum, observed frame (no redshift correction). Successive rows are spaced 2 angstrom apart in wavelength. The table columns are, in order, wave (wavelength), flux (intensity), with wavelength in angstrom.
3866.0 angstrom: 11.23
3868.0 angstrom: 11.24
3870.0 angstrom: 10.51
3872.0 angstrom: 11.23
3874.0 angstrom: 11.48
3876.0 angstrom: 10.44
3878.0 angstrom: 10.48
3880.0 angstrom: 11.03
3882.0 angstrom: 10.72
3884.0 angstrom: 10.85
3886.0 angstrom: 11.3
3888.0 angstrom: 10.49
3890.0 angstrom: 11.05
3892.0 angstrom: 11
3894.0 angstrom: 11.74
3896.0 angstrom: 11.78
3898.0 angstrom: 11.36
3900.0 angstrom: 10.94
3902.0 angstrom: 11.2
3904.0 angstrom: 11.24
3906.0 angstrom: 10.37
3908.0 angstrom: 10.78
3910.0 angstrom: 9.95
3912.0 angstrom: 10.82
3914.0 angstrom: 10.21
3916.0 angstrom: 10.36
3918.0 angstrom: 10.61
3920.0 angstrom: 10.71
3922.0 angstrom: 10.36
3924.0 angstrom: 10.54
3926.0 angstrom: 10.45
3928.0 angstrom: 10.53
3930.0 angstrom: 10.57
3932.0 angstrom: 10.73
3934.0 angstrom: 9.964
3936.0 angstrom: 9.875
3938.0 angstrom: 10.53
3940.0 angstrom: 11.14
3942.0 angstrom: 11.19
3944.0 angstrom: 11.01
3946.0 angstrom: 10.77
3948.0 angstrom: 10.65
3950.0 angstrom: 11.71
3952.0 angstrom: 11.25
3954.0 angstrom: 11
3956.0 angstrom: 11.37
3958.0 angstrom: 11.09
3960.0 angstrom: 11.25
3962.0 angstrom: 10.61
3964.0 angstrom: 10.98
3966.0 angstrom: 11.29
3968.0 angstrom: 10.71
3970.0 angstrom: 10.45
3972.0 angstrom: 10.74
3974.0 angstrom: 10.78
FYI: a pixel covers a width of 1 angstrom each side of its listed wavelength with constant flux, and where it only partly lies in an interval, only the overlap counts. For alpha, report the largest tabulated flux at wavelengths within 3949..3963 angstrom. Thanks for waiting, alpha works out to 11.71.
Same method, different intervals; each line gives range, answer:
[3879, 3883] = 11.03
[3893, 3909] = 11.78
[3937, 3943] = 11.19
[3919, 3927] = 10.71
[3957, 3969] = 11.29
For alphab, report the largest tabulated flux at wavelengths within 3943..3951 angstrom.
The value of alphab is 11.71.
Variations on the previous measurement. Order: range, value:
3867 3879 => 11.48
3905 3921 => 10.82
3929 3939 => 10.73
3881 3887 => 11.3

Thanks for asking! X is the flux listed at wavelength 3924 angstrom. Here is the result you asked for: 10.54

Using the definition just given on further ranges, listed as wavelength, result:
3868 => 11.24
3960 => 11.25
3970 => 10.45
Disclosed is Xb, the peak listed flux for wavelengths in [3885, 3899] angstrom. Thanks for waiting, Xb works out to 11.78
